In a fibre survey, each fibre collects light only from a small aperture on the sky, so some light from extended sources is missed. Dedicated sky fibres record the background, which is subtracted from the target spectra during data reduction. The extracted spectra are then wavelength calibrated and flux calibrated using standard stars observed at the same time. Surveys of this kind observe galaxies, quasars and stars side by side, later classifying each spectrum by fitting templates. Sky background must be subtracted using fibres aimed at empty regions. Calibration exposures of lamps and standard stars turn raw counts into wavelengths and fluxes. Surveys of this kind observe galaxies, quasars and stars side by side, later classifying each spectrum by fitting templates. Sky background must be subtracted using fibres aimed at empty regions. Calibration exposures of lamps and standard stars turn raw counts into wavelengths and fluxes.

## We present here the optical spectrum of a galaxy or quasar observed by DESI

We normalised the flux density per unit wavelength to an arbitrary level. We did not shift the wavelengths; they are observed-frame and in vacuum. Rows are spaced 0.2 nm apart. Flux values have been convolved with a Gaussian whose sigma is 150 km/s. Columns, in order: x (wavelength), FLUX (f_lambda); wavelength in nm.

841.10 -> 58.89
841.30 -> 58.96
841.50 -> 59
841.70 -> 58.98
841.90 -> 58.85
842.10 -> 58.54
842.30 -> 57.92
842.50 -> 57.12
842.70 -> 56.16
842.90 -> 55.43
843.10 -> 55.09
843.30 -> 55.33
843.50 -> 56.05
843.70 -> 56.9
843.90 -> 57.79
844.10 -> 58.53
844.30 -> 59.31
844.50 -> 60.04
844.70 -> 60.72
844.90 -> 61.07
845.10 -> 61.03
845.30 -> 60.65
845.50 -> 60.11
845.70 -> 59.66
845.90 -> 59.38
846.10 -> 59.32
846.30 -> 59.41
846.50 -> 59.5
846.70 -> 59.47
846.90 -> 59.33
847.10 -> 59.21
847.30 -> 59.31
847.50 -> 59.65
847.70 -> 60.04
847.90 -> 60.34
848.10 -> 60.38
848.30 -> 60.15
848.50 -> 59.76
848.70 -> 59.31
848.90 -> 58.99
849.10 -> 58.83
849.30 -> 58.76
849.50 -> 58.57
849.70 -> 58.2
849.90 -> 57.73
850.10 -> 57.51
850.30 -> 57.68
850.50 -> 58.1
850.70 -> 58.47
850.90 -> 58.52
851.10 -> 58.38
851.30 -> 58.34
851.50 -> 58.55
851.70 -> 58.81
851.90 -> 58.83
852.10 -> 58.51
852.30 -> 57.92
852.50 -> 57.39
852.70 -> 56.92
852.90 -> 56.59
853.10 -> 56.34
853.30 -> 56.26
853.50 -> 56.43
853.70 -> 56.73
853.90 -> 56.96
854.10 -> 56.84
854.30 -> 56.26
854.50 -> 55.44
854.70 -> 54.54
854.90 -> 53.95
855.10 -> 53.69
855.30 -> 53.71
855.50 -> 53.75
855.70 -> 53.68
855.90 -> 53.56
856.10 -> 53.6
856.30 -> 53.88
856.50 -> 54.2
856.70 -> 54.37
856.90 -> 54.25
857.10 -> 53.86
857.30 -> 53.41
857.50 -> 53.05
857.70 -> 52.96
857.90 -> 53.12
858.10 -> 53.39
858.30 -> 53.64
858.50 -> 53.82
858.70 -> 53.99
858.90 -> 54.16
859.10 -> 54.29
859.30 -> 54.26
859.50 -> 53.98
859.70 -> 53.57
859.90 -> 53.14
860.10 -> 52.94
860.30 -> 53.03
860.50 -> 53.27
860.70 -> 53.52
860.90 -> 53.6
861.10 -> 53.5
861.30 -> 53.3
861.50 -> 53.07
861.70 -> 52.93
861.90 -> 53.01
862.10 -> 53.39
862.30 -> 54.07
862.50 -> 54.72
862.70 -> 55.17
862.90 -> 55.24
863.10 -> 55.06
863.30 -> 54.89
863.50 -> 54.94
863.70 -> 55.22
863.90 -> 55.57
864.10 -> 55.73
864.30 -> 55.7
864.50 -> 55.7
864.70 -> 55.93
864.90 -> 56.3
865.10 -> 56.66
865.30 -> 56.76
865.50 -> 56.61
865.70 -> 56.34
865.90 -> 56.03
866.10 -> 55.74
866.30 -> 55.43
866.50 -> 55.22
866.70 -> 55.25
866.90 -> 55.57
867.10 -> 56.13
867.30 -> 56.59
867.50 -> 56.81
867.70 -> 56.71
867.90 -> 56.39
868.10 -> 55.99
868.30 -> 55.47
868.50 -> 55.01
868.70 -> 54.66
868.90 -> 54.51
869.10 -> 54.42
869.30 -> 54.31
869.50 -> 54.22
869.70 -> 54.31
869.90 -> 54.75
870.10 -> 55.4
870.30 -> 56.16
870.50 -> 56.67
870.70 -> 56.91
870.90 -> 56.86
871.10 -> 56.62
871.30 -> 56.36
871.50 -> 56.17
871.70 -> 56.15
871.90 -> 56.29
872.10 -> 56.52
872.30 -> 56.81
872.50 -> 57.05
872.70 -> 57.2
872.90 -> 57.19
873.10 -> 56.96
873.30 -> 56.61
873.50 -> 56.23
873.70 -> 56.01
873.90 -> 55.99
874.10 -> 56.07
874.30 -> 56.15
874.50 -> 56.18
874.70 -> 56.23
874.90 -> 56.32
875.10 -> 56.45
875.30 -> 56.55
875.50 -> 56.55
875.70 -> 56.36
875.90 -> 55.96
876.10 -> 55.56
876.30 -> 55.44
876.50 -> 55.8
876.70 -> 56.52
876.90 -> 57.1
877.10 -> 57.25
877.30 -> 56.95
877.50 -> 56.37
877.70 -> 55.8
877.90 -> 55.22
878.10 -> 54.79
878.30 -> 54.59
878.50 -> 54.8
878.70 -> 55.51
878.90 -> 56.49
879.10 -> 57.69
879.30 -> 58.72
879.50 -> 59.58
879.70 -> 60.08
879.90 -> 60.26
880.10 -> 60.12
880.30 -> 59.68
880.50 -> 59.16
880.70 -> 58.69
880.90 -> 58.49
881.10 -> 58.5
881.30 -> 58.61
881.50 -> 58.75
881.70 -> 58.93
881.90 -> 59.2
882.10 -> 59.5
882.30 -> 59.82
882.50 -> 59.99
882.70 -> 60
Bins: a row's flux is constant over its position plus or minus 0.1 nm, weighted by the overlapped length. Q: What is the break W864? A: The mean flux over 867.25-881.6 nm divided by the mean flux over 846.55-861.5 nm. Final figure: 1.01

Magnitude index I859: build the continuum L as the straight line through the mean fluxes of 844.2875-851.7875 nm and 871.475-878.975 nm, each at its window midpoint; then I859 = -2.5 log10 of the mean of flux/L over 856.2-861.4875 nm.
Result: 0.09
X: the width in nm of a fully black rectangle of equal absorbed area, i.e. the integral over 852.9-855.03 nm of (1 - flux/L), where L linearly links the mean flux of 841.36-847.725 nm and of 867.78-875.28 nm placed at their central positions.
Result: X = 0.066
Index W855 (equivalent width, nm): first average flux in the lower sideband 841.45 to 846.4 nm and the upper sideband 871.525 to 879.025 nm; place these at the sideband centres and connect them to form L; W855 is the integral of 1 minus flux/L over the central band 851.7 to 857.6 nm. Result 0.24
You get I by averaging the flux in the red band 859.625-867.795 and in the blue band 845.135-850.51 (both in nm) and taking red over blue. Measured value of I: 0.9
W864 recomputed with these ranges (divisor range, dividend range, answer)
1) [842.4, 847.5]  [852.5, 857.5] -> 0.94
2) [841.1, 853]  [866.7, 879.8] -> 0.96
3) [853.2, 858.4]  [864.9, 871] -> 1.02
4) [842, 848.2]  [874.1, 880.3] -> 0.97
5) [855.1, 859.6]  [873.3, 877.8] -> 1.05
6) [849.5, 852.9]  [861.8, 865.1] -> 0.95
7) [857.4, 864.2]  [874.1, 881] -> 1.06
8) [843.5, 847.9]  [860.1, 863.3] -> 0.90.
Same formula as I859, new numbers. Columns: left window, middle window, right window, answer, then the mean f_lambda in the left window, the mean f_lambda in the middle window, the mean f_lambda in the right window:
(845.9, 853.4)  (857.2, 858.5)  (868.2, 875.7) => 0.09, 58.6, 53.3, 56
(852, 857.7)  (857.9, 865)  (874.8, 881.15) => 0.03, 55.2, 54.2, 57.1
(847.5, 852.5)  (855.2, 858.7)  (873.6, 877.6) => 0.09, 58.8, 53.7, 56.3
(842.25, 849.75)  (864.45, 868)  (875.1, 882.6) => 0.04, 58.9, 56.1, 57.5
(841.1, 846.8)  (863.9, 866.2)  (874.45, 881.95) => 0.03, 58.6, 56.1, 57.2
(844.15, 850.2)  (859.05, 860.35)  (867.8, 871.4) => 0.07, 59.5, 53.6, 55.5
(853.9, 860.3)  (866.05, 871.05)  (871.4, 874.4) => 0.00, 54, 55.6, 56.5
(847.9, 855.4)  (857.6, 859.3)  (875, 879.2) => 0.07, 57.6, 53.7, 56.1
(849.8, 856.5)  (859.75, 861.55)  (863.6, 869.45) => 0.06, 56.4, 53.3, 55.7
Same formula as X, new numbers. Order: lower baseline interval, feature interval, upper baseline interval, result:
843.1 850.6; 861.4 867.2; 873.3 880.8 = 0.25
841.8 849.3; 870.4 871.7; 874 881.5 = 0.02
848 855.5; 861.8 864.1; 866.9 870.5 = 0.06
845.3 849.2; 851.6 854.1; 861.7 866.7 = 0.04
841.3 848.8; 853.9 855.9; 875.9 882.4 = 0.13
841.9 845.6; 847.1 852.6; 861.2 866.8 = -0.14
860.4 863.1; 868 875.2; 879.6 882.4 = 0.08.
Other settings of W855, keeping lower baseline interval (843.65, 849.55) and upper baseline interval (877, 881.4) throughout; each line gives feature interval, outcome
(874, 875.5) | 0.041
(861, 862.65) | 0.143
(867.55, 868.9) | 0.060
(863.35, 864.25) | 0.049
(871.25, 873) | 0.042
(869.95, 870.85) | 0.029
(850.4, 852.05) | 0.021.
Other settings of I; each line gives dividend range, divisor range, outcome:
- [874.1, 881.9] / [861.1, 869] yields 1.03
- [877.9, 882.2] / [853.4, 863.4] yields 1.07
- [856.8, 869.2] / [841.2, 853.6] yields 0.93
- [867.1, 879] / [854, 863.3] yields 1.04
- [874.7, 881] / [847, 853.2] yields 0.97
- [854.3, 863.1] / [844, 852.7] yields 0.91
